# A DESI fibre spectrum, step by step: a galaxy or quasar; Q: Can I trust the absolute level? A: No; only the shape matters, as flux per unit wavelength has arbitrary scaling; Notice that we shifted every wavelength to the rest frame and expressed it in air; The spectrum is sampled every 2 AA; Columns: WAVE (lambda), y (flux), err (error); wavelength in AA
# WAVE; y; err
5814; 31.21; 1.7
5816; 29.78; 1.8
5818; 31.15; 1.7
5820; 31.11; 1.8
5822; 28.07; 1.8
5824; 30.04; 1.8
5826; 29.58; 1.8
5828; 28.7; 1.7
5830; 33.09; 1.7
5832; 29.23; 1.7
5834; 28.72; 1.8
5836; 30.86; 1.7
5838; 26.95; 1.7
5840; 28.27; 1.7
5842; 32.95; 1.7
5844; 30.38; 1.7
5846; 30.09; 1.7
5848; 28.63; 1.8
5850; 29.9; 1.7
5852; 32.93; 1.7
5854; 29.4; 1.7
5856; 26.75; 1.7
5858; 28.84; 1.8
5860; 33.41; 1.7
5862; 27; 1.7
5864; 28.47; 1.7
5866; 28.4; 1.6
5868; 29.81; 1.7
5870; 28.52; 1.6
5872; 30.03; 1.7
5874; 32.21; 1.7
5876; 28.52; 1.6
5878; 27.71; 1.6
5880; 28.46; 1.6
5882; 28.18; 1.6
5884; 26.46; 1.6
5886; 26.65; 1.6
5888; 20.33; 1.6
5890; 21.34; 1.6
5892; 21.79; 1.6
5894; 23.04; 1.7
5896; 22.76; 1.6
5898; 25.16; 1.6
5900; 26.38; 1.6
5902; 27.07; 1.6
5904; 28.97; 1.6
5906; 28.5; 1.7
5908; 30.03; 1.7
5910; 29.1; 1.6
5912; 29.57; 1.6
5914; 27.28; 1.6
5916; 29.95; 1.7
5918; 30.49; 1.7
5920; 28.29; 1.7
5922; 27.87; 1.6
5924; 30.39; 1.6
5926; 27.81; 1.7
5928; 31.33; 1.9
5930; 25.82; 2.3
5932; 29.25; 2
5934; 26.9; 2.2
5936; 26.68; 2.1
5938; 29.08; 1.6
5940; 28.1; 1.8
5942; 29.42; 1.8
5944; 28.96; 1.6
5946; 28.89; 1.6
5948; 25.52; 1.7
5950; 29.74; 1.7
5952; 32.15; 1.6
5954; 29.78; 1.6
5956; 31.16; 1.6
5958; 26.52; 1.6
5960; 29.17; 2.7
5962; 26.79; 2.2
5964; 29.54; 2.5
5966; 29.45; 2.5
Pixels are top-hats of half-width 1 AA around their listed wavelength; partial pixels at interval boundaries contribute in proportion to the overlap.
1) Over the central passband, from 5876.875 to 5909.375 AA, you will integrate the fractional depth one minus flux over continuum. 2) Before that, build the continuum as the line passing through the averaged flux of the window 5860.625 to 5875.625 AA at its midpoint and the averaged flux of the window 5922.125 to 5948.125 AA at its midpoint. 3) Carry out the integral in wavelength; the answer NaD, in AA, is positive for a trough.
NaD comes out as 3.5 AA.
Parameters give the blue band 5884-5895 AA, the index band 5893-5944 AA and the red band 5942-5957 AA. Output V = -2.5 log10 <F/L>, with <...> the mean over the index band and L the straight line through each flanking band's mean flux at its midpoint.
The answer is -0.077 mag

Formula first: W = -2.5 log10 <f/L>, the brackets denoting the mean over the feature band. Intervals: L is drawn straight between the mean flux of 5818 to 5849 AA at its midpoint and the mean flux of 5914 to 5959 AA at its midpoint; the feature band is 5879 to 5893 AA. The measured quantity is 0.18 mag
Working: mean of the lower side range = 29.8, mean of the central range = 24.7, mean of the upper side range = 28.8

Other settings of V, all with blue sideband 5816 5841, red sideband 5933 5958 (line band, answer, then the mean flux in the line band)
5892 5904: 0.17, 25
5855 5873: 0.01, 29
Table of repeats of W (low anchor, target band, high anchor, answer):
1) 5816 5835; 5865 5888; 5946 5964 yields 0.05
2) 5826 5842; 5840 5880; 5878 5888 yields -0.06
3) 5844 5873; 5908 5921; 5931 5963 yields -0.01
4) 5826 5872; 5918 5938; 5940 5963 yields 0.02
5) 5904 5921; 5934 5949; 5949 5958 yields 0.07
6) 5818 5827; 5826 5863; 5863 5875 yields 0.00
